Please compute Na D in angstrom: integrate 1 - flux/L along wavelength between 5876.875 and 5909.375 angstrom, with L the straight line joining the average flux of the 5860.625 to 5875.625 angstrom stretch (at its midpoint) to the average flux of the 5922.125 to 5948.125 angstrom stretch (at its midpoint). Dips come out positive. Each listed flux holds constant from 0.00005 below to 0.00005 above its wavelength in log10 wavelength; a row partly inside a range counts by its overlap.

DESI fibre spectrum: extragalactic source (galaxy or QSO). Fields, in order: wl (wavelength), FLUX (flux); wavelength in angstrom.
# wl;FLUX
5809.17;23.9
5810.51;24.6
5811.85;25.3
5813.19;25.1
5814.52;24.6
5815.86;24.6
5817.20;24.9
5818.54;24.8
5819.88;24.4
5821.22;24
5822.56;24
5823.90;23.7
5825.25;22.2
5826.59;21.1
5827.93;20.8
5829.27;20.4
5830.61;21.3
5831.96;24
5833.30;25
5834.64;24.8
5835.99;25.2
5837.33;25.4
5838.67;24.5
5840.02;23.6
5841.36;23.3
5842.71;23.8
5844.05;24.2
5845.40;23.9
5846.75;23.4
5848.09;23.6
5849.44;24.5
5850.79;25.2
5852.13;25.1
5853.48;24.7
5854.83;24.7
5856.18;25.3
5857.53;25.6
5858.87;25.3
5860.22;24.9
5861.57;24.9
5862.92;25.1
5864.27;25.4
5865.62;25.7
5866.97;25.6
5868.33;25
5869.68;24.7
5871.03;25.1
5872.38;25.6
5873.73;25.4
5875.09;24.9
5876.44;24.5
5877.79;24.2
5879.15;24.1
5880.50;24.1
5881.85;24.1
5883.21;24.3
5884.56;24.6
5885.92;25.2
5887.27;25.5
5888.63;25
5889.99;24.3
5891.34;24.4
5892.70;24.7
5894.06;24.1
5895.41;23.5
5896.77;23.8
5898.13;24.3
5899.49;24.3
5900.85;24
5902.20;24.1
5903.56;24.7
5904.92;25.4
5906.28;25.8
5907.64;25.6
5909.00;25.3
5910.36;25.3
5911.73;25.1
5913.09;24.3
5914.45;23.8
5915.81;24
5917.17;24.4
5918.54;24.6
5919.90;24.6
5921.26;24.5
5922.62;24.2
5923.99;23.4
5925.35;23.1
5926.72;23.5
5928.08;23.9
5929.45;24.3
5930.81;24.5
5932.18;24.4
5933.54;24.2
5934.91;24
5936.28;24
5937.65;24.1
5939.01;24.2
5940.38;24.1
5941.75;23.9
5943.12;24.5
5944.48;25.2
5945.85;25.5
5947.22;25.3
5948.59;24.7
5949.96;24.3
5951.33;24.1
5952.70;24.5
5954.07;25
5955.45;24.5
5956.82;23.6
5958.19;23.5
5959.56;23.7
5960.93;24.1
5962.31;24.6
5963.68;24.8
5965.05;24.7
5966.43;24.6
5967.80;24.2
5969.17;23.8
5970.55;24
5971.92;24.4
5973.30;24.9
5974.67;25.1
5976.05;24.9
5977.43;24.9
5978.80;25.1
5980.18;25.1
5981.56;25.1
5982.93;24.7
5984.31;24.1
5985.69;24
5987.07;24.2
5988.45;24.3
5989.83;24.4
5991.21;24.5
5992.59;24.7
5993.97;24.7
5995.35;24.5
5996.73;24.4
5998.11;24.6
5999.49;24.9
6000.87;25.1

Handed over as 0.4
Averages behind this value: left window 25.2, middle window 24.6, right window 24.2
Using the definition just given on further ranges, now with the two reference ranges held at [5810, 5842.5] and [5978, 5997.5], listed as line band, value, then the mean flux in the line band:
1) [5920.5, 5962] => 0.2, 24.2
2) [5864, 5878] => -0.6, 25.1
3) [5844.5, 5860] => -0.5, 24.7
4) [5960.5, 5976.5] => 0.0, 24.5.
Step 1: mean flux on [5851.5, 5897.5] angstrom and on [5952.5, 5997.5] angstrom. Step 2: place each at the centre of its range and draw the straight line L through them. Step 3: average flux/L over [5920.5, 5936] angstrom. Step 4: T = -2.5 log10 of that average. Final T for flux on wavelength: 0.028 mag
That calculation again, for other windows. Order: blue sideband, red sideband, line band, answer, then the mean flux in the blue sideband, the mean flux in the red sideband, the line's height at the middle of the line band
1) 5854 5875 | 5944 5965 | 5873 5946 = 0.02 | 25.2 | 24.5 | 24.8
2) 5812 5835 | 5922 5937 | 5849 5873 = -0.06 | 23.5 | 23.9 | 23.7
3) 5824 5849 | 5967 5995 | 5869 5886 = -0.04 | 23.4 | 24.6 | 23.7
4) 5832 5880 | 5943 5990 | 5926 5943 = 0.02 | 24.7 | 24.5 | 24.6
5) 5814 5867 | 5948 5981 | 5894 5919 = -0.01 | 24.2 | 24.5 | 24.3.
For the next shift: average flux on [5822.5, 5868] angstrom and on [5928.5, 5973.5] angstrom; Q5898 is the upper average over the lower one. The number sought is 1.0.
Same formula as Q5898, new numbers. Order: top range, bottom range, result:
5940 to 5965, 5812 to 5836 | 1.04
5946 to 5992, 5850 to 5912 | 0.99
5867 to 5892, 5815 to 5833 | 1.07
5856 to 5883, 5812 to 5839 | 1.05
